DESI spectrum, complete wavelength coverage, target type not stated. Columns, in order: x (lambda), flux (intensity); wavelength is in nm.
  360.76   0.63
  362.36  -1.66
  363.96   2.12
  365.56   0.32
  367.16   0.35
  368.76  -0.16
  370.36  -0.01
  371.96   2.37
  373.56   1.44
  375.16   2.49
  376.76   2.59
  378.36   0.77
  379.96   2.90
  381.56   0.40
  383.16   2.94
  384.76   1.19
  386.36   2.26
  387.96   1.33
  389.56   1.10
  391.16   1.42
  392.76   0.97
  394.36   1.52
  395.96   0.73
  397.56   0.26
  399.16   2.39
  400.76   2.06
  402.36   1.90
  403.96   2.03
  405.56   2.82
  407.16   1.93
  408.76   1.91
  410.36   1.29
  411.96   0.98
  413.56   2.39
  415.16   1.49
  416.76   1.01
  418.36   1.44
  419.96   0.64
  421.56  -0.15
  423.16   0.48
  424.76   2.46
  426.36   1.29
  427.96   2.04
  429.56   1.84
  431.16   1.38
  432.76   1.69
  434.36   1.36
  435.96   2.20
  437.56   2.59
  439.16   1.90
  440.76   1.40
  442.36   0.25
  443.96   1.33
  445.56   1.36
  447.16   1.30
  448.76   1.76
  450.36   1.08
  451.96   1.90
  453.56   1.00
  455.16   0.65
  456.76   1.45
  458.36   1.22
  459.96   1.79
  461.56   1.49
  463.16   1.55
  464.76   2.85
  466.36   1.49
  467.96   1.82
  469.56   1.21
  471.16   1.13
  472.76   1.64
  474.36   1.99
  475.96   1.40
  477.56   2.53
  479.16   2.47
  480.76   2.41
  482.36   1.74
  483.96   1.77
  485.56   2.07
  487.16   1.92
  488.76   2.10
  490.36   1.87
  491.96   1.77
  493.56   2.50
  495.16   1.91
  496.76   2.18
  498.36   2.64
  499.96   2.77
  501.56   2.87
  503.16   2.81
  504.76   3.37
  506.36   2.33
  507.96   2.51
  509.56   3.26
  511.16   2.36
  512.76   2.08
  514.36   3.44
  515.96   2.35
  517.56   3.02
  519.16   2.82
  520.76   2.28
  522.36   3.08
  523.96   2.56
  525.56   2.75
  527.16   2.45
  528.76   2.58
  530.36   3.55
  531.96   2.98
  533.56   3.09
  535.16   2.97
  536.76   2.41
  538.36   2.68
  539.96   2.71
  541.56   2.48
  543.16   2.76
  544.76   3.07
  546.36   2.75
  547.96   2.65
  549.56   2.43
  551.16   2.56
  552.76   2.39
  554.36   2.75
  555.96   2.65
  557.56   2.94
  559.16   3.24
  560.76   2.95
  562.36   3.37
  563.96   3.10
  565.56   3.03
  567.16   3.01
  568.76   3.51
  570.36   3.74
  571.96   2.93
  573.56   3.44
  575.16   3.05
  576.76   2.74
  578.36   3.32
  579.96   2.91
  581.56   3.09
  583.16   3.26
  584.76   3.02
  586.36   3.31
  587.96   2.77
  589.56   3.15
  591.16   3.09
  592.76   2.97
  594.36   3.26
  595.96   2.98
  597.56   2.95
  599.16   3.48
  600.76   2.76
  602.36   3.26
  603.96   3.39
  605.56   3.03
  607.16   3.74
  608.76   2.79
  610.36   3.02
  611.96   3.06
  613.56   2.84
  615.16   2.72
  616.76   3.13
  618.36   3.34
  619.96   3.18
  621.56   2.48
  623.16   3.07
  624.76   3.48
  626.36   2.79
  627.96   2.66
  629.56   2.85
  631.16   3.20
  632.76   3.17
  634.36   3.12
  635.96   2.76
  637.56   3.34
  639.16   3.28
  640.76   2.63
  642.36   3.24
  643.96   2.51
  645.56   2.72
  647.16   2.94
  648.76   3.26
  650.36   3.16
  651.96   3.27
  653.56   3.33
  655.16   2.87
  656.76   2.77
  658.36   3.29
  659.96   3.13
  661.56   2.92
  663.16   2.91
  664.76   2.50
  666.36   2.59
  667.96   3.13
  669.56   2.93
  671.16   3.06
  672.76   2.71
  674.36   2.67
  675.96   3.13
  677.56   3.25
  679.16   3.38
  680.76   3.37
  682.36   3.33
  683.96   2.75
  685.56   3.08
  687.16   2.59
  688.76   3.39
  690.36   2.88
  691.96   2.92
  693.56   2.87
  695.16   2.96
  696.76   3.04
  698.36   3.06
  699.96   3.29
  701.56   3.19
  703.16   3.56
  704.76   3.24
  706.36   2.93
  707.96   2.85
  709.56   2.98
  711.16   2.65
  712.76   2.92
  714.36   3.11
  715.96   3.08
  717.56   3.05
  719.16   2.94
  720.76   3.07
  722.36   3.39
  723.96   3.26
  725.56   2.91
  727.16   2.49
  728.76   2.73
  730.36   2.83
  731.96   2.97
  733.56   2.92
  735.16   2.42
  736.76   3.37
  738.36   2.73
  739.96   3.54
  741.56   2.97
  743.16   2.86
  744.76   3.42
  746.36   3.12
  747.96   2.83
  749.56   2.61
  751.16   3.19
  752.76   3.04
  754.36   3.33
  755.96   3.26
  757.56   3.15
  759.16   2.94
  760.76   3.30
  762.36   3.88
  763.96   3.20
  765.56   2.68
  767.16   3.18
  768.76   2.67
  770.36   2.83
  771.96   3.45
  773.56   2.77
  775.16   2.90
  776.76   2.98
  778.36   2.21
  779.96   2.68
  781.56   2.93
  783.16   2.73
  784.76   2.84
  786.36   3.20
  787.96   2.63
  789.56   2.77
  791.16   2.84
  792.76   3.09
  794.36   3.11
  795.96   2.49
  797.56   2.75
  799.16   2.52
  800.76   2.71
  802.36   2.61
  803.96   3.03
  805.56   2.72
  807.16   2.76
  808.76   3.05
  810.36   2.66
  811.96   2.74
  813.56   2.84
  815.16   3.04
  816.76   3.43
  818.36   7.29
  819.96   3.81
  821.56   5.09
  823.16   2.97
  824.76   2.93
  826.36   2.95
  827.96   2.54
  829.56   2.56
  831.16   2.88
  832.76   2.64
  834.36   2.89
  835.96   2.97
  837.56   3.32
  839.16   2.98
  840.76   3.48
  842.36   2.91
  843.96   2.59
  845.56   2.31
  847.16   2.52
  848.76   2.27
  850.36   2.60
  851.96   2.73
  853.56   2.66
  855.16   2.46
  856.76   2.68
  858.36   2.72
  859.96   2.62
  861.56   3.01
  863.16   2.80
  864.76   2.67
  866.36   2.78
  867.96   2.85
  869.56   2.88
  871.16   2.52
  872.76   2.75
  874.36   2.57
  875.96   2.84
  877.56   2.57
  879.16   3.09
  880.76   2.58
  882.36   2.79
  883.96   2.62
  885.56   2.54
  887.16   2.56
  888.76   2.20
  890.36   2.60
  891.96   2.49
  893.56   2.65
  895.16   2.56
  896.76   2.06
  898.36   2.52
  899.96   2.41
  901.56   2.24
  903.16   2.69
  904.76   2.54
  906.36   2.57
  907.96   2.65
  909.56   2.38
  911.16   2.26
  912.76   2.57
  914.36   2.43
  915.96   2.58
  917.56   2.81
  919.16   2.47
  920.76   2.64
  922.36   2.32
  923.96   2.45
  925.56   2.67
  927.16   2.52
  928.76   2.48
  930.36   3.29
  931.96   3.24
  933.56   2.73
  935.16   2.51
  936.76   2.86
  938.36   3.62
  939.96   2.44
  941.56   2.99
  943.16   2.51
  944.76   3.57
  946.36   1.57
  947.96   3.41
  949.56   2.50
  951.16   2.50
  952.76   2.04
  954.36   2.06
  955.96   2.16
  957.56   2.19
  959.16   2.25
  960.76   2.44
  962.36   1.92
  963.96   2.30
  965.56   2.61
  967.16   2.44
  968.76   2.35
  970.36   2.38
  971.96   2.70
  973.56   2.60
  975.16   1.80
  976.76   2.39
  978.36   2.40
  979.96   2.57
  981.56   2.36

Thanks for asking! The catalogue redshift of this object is 0.25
